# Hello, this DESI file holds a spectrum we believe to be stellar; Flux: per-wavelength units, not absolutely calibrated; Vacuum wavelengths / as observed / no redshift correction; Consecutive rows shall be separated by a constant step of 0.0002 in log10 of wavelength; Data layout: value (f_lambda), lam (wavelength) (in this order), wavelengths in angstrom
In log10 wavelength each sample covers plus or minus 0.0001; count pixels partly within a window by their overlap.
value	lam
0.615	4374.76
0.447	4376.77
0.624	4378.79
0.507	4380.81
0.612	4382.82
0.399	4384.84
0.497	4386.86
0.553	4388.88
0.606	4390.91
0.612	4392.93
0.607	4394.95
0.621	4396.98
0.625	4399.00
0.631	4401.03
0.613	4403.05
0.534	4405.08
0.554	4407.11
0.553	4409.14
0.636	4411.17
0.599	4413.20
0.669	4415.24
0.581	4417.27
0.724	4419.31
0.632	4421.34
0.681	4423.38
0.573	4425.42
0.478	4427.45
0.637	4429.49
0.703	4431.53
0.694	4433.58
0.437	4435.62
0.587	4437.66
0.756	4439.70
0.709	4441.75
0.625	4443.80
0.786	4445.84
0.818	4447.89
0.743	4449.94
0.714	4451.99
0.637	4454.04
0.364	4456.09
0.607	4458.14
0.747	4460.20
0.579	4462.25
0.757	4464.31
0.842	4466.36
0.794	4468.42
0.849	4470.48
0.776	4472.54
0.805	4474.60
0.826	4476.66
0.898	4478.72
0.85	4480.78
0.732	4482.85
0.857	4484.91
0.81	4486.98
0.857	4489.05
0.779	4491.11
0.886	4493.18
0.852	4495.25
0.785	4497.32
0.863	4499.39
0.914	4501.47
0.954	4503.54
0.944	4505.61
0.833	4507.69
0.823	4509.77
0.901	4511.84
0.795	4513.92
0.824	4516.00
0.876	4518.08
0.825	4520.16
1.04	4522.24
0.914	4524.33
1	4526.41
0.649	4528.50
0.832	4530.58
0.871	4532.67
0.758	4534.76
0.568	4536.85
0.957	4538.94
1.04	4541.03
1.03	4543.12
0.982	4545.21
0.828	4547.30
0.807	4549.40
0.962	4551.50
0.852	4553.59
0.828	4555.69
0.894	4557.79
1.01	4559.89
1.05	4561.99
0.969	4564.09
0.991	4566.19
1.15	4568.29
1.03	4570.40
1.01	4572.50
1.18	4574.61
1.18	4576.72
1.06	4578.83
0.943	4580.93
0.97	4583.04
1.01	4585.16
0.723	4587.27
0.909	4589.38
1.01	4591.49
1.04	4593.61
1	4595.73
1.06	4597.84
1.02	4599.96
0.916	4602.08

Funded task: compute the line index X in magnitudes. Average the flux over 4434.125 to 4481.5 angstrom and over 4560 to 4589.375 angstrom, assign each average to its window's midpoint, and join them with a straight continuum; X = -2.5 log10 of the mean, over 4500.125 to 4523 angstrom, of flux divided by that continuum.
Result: -0.035 mag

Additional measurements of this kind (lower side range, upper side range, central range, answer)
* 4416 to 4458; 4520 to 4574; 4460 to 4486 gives -0.09 mag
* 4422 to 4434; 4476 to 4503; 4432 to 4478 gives 0.02 mag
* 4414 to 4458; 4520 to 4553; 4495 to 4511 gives -0.09 mag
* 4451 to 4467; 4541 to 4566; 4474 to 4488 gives -0.15 mag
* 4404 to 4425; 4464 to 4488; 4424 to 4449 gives 0.06 mag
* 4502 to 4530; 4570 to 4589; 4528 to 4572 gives 0.04 mag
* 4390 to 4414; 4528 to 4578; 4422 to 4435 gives 0.06 mag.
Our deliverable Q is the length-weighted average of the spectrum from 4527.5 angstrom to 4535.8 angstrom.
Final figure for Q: 0.778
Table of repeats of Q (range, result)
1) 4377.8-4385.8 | 0.536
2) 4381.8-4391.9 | 0.533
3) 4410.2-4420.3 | 0.641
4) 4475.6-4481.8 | 0.859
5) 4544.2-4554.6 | 0.886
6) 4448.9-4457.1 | 0.615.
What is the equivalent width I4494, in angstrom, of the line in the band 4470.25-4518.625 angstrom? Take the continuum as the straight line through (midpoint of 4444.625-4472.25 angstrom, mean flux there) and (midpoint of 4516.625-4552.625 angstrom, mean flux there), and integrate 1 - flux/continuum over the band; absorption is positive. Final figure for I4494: -3.39 angstrom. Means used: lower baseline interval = 0.712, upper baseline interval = 0.878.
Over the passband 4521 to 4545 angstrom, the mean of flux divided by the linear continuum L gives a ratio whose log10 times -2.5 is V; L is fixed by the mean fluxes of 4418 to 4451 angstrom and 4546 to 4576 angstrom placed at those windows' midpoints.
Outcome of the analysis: 0.03 mag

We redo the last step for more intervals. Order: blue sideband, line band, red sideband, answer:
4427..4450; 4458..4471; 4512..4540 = -0.038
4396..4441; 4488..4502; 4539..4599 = -0.057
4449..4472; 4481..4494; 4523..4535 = -0.090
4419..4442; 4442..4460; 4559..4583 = 0.034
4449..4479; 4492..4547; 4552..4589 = -0.014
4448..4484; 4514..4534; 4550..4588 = 0.019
